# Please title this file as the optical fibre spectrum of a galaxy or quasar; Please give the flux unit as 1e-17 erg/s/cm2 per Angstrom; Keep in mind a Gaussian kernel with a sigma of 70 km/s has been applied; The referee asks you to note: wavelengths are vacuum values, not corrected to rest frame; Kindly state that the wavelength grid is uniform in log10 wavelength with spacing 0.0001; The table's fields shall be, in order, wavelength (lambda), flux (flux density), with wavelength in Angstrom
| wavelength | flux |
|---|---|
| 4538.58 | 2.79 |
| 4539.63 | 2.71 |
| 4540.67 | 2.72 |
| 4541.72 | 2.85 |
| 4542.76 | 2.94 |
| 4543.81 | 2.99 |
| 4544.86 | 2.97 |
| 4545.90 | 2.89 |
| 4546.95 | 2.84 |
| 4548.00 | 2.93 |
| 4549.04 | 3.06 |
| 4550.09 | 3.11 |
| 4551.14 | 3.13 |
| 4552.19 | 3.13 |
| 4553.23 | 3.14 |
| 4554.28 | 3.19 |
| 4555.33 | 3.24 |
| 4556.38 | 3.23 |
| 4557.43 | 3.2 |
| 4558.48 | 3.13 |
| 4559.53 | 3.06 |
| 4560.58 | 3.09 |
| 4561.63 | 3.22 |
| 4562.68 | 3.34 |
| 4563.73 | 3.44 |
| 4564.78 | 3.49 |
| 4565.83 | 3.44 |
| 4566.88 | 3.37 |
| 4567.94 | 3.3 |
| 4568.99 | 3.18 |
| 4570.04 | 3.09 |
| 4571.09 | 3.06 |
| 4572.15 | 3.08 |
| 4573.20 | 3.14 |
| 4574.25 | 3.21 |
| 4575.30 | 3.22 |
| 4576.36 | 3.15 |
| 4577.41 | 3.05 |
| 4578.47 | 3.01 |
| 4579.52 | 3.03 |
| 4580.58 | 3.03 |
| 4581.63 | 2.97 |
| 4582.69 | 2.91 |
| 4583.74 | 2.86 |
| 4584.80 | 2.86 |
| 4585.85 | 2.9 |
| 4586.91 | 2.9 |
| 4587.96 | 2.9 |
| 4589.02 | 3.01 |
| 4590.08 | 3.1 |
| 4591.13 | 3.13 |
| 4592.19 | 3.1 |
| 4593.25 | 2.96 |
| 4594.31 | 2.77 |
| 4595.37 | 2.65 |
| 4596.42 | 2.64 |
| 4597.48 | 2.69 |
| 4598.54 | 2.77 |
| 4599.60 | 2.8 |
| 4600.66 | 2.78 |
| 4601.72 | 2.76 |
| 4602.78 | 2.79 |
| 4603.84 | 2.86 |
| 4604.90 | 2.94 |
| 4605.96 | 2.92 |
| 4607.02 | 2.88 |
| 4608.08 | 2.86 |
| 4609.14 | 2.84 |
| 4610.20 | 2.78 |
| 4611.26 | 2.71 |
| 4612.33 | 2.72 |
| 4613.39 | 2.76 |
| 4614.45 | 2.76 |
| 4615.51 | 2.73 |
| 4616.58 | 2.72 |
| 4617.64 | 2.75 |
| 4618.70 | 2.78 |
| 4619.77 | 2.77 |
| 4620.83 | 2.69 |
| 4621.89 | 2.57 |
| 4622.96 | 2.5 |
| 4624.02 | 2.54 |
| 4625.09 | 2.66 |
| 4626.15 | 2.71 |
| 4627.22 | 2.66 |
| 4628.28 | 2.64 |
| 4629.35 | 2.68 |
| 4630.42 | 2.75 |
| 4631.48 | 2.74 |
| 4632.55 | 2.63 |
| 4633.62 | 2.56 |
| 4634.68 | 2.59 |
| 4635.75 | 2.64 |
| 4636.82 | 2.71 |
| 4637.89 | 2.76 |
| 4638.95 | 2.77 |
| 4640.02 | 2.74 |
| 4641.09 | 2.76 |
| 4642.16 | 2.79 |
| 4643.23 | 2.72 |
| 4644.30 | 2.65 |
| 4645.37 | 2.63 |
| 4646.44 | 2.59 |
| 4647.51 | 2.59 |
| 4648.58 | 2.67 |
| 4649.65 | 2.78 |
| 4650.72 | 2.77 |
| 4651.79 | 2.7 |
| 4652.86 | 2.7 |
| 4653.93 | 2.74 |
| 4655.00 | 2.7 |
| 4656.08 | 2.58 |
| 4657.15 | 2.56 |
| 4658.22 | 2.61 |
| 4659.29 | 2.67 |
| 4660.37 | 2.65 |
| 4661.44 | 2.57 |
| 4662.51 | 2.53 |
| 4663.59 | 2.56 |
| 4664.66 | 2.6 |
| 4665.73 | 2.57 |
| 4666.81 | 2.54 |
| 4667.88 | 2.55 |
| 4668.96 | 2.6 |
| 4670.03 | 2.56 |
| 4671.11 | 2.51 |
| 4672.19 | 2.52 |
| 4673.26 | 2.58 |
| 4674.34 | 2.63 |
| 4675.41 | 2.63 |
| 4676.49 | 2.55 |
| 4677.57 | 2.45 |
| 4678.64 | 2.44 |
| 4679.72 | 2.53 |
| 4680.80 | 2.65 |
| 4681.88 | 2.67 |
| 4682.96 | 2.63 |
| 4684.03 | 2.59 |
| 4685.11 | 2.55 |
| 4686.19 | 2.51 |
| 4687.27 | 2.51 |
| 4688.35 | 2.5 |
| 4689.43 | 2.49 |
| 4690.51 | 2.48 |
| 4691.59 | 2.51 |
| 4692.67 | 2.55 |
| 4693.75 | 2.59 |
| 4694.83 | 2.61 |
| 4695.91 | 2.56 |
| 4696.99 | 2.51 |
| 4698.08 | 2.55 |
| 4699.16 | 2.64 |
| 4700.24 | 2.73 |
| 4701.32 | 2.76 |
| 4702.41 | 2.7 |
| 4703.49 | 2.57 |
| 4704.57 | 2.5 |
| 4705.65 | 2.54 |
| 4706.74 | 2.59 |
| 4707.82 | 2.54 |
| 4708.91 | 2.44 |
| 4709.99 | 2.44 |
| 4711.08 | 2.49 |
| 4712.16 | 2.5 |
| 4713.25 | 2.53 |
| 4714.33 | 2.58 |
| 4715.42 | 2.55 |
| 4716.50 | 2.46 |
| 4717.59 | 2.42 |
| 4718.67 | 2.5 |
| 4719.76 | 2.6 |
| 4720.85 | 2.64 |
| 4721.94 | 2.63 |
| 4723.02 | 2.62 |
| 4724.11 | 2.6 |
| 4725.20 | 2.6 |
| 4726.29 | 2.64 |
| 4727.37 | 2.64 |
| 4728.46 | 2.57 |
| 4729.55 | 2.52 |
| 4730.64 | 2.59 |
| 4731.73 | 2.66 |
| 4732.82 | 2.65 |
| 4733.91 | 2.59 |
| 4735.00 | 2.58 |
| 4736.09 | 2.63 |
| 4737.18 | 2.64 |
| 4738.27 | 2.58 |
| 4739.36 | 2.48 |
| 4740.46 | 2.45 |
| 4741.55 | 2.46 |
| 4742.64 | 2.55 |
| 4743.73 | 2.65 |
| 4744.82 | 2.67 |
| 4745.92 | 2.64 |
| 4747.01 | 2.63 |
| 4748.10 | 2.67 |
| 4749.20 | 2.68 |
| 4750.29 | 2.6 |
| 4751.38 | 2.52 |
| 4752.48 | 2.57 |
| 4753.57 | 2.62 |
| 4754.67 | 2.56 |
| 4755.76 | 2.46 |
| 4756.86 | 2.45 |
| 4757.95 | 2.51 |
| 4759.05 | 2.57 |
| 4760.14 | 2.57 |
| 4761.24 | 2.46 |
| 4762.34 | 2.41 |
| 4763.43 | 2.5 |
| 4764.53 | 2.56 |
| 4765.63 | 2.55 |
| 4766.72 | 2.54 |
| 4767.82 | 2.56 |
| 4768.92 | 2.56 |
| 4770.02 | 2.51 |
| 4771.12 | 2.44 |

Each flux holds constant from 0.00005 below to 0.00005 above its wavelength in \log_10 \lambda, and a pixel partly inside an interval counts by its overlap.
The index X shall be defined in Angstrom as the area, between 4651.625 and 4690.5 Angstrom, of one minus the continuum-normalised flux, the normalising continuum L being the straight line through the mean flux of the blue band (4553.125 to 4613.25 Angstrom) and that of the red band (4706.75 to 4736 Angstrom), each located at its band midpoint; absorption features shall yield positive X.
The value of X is 2.1 Angstrom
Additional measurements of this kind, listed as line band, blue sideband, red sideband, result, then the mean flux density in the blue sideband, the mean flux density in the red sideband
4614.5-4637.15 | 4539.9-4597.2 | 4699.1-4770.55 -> 1.7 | 3.06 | 2.57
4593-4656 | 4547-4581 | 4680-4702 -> 3.6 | 3.17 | 2.58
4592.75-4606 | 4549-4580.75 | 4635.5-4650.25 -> 0.8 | 3.18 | 2.7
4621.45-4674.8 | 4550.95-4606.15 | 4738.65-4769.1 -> 3.9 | 3.04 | 2.55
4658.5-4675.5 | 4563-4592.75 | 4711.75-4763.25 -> 1.4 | 3.11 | 2.57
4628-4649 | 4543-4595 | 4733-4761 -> 1.5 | 3.09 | 2.57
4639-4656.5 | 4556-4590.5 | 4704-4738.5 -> 0.9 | 3.12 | 2.56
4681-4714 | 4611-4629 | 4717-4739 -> 0.7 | 2.69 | 2.59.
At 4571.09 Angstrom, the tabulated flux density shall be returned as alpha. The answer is 3.06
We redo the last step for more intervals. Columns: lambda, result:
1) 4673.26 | 2.58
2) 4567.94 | 3.3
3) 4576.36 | 3.15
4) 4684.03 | 2.59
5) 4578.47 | 3.01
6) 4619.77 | 2.77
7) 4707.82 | 2.54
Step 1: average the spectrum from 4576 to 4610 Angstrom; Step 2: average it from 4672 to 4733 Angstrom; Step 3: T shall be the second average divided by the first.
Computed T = 0.9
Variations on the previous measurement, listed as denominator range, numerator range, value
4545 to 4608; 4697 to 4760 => 0.85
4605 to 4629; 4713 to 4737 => 0.95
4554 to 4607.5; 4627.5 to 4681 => 0.87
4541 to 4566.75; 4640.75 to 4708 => 0.83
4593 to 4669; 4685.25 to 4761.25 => 0.95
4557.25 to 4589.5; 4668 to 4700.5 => 0.82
